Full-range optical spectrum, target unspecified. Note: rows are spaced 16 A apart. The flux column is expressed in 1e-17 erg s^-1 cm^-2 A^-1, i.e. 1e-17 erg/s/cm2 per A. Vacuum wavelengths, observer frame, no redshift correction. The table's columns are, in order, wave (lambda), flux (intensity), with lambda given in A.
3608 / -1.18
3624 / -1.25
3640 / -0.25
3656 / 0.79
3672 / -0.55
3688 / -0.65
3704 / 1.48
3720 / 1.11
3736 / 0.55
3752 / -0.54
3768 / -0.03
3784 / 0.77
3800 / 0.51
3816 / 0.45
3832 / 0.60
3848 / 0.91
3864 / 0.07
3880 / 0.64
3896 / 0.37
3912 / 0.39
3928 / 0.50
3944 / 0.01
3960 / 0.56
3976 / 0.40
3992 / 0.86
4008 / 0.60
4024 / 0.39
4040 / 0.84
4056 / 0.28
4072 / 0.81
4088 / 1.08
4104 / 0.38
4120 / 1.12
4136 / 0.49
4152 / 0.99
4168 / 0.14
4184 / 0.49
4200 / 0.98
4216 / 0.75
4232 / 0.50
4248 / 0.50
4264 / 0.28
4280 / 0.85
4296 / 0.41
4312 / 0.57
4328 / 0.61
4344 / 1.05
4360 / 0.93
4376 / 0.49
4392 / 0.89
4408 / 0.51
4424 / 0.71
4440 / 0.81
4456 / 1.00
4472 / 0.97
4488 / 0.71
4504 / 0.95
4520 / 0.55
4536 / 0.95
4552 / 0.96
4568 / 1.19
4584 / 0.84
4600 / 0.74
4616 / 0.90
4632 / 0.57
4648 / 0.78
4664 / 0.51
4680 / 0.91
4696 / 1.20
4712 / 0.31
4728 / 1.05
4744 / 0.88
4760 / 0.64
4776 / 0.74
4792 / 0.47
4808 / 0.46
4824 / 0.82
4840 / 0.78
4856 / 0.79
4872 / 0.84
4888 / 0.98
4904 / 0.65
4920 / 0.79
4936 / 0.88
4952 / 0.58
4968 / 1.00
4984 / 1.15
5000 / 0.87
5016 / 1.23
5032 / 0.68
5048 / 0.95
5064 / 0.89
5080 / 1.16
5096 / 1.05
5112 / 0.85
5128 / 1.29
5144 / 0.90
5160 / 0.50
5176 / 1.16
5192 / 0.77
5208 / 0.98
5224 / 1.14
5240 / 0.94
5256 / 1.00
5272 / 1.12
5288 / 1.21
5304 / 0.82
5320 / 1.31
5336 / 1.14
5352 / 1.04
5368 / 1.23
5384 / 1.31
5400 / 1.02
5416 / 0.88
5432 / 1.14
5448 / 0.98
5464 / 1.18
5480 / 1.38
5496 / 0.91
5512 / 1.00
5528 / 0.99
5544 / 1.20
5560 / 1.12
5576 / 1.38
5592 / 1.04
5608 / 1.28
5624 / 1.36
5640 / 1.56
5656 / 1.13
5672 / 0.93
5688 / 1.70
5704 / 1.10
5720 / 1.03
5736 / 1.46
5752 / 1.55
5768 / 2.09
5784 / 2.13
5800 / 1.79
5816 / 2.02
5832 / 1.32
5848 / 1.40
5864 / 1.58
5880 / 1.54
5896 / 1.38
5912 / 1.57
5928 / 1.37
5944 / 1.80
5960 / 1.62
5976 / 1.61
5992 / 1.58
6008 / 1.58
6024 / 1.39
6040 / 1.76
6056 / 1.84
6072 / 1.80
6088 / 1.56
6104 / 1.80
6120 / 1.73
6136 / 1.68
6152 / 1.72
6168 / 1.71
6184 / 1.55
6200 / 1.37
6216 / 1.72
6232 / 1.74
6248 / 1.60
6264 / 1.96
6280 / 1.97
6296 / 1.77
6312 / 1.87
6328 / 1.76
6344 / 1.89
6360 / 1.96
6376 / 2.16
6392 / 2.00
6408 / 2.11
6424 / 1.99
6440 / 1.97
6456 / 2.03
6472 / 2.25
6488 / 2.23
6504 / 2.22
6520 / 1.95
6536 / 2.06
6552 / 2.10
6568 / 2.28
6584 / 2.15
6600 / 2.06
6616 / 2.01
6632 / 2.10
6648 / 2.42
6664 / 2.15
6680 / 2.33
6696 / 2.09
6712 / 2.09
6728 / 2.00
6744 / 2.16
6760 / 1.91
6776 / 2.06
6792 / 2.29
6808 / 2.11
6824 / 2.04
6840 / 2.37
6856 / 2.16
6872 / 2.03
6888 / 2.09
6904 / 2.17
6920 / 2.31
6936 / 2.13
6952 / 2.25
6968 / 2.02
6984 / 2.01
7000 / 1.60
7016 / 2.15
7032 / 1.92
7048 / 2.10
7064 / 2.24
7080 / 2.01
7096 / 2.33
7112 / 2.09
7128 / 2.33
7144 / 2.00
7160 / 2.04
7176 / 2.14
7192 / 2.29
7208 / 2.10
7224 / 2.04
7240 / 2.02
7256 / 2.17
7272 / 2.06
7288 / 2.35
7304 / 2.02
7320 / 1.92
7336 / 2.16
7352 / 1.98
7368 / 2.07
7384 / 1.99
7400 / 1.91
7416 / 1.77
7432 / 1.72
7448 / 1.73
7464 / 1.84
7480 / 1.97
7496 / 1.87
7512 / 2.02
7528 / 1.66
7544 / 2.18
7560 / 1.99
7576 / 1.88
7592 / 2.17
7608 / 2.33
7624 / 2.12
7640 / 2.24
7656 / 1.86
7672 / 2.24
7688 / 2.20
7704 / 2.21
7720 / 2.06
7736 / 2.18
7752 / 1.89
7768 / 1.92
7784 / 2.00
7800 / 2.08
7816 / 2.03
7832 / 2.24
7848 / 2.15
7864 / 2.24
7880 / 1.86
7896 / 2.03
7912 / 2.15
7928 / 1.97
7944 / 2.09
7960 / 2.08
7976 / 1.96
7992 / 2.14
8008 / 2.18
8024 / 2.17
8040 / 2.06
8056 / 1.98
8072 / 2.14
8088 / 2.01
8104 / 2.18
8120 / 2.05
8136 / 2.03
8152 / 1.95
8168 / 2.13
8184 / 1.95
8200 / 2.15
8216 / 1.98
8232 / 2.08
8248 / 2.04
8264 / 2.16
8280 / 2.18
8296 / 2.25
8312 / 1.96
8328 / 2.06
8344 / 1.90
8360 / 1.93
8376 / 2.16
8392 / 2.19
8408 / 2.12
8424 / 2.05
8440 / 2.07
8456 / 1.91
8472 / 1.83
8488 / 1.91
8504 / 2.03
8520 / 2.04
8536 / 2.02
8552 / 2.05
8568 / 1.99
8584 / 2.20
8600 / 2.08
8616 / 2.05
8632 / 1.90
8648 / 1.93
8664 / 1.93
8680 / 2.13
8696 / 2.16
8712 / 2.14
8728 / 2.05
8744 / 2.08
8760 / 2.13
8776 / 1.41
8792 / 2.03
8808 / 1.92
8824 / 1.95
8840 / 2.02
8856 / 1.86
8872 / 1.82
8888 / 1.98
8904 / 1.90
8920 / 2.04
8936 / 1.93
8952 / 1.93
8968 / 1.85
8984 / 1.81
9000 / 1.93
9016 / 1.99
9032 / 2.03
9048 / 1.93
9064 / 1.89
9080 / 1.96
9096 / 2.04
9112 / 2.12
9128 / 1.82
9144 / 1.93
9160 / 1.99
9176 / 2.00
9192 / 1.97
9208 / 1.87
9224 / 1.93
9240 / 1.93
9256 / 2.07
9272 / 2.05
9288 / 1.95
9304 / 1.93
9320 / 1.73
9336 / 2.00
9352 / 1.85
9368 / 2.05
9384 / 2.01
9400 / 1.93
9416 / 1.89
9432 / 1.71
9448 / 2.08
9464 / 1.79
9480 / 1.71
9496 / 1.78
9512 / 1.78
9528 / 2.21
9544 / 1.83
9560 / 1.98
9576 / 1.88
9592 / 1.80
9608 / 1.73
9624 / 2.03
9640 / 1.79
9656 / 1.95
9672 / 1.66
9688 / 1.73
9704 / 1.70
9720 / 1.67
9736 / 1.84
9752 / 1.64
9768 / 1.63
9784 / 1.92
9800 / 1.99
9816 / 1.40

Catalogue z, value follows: 0.44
